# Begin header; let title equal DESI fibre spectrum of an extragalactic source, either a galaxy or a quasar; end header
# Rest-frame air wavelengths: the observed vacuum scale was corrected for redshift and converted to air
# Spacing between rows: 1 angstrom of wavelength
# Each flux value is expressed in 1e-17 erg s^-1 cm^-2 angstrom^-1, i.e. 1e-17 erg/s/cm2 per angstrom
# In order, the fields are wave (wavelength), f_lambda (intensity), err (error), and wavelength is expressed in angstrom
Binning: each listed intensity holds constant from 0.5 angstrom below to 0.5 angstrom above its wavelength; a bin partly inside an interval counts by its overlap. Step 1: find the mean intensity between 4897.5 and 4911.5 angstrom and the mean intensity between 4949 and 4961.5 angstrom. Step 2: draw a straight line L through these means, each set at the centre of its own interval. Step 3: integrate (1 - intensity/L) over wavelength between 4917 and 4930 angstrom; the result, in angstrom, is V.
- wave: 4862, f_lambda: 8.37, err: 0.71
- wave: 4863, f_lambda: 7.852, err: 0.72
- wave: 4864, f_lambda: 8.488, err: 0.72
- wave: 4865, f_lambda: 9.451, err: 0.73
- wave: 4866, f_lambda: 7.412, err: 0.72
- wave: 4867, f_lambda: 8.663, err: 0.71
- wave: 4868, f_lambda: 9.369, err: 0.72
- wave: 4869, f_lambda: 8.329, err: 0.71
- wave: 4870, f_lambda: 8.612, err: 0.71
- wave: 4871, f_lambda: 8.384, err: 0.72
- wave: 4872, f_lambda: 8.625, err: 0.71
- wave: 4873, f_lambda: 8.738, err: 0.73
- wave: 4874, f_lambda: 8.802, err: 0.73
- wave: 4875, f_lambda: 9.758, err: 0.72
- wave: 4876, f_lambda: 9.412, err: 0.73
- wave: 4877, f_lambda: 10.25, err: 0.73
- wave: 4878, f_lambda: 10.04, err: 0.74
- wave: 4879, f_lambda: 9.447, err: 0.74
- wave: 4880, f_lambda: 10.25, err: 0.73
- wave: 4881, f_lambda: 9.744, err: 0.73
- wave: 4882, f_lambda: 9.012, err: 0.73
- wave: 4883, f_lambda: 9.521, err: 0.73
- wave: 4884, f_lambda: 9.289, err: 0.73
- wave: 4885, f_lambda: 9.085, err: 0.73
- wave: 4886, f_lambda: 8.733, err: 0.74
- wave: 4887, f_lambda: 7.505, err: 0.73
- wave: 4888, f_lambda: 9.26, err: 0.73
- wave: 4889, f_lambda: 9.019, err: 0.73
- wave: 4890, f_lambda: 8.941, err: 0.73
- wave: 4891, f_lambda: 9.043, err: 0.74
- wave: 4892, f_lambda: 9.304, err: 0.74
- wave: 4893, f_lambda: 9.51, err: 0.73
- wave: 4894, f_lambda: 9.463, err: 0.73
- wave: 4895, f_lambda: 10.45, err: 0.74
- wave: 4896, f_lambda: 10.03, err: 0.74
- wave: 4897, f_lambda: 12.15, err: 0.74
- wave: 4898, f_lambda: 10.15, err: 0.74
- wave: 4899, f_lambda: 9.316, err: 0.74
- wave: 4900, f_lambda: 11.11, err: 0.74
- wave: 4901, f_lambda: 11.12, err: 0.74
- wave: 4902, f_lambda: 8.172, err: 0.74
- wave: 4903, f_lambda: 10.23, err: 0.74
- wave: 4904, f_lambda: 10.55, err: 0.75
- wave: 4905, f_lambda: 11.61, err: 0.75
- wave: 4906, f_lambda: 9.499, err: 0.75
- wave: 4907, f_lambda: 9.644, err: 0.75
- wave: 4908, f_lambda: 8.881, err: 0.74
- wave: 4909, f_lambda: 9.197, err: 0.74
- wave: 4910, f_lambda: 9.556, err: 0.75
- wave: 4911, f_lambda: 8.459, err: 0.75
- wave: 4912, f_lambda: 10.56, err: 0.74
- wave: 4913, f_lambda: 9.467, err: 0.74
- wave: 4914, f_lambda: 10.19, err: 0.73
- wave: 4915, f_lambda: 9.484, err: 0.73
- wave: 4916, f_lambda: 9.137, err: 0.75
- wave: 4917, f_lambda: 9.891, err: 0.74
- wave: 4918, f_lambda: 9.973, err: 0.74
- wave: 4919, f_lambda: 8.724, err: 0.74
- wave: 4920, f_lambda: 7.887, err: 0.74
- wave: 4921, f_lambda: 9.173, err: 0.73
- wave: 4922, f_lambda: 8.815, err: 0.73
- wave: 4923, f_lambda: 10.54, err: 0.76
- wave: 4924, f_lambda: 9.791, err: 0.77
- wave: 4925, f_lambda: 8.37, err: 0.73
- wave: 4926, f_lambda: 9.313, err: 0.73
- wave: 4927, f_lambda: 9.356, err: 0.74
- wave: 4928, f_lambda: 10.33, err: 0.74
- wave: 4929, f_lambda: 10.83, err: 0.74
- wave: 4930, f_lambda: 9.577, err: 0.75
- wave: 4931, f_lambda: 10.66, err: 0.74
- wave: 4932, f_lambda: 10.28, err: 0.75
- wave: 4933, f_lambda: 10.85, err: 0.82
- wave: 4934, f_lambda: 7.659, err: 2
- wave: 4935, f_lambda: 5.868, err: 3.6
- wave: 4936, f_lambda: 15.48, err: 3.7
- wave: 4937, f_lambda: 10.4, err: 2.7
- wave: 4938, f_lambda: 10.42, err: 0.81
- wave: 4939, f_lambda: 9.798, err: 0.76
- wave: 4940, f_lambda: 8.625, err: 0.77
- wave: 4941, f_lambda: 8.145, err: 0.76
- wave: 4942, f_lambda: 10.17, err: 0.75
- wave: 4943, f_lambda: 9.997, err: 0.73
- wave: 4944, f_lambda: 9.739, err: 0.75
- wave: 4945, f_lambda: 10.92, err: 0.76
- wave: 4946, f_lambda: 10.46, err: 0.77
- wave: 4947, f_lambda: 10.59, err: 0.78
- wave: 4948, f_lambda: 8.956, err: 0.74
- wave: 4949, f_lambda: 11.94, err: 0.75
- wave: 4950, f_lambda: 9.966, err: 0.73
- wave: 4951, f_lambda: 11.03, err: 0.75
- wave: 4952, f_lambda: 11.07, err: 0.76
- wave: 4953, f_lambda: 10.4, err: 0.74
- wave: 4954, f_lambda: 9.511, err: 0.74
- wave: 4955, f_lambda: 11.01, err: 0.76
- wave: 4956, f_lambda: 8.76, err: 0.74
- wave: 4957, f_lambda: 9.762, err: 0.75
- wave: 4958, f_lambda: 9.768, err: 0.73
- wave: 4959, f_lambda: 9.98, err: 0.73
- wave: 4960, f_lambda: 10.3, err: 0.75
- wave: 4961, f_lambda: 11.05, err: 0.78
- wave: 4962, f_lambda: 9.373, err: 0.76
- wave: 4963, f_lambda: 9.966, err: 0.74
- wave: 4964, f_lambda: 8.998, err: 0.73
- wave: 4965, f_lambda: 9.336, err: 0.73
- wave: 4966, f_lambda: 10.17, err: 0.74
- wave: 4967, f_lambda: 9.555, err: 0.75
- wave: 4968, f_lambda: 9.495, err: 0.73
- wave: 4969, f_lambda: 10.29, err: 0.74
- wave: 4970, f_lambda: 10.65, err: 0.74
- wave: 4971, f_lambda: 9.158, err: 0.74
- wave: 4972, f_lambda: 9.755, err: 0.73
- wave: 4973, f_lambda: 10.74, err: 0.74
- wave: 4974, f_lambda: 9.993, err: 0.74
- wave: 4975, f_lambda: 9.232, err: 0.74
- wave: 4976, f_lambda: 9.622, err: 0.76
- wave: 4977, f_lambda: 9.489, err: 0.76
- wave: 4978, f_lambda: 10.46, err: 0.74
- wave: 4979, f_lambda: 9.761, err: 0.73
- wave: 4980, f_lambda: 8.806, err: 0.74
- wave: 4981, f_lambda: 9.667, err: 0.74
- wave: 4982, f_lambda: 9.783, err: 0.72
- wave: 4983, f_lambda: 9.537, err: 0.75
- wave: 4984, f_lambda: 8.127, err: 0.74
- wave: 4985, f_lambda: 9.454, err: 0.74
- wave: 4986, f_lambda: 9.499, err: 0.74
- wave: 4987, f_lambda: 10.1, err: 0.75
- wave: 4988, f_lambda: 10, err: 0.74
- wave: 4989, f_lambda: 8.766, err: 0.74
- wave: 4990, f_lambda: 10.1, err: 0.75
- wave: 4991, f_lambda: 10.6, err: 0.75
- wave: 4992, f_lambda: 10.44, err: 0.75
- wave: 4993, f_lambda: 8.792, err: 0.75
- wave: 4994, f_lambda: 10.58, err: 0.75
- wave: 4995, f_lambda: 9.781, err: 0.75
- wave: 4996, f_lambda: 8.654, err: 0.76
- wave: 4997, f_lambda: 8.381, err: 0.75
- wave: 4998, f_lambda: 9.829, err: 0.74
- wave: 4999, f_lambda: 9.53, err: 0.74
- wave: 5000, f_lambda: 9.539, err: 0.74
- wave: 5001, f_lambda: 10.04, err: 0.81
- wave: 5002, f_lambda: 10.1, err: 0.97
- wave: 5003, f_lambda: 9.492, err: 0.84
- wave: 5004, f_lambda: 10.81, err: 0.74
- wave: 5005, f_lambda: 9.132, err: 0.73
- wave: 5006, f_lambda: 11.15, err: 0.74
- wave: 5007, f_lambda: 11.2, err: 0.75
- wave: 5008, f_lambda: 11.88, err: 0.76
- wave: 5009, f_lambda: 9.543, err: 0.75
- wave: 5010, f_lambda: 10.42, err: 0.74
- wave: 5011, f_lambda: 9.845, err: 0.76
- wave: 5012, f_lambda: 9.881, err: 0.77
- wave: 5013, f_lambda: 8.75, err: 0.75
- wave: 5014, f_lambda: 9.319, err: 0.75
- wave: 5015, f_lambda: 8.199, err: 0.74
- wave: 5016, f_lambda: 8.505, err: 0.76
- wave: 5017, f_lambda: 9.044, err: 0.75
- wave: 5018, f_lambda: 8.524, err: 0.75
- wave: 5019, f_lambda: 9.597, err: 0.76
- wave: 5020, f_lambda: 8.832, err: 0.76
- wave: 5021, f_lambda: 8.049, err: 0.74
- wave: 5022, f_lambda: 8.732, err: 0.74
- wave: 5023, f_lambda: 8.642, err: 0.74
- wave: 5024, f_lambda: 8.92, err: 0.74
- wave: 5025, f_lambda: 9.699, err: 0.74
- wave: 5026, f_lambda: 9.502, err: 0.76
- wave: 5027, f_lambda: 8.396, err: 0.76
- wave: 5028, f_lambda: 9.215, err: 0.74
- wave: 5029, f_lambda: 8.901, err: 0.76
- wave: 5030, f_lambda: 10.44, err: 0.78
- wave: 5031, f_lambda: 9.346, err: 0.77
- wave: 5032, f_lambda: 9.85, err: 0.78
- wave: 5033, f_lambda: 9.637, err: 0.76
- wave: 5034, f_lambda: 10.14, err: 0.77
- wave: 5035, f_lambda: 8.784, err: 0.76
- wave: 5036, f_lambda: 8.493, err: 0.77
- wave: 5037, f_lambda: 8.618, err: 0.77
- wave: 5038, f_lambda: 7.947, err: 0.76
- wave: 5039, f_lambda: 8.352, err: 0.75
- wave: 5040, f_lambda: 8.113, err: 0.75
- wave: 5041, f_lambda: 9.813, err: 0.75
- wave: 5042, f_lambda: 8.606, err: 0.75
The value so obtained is 0.7 angstrom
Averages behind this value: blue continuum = 9.82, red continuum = 10.3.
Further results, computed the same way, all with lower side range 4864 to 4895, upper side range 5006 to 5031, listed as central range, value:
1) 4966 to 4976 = -0.6 angstrom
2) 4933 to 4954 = -1.9 angstrom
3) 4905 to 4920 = -0.5 angstrom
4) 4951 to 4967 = -1.3 angstrom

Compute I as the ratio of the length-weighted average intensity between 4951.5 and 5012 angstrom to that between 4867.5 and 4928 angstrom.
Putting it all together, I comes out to 1.0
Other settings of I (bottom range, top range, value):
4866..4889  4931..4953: 1.11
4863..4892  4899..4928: 1.06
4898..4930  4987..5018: 1.01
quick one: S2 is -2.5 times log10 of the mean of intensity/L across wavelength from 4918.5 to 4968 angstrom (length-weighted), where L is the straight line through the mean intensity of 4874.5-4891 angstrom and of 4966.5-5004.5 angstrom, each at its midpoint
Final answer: -0.04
